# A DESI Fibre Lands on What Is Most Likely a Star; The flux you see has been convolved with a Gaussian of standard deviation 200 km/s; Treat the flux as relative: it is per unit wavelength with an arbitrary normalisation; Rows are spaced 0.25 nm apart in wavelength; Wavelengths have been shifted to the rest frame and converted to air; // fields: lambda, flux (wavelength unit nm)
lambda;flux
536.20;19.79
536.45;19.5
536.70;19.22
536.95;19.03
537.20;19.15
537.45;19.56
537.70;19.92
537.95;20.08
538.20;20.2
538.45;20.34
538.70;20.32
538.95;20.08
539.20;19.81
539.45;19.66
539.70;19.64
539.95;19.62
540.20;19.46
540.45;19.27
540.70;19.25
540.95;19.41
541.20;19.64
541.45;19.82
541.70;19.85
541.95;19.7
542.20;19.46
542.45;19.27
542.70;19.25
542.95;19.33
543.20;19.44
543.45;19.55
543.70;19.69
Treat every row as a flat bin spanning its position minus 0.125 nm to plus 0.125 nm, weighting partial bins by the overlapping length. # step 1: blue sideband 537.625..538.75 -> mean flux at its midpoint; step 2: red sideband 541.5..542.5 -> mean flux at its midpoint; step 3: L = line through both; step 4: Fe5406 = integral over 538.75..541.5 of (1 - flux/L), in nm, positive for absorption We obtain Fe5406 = 0.04 nm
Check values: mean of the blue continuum 20.2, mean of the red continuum 19.6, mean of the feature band 19.6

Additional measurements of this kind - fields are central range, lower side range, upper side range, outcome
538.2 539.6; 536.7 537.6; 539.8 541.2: -0.05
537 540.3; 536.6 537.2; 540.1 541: -0.10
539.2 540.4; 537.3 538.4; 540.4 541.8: 0.01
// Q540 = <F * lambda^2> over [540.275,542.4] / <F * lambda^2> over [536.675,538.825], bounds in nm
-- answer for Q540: 1.0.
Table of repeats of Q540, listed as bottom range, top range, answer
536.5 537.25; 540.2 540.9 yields 1.02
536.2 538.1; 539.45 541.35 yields 1.01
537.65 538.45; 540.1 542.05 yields 0.98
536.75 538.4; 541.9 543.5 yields 1.01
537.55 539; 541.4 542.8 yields 0.98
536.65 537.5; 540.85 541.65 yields 1.04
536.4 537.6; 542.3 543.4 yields 1.02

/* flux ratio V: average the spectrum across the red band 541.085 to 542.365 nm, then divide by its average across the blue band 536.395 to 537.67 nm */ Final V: 1.0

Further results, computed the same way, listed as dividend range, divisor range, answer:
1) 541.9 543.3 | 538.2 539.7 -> 0.97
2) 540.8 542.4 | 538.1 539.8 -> 0.98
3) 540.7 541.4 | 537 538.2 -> 0.99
